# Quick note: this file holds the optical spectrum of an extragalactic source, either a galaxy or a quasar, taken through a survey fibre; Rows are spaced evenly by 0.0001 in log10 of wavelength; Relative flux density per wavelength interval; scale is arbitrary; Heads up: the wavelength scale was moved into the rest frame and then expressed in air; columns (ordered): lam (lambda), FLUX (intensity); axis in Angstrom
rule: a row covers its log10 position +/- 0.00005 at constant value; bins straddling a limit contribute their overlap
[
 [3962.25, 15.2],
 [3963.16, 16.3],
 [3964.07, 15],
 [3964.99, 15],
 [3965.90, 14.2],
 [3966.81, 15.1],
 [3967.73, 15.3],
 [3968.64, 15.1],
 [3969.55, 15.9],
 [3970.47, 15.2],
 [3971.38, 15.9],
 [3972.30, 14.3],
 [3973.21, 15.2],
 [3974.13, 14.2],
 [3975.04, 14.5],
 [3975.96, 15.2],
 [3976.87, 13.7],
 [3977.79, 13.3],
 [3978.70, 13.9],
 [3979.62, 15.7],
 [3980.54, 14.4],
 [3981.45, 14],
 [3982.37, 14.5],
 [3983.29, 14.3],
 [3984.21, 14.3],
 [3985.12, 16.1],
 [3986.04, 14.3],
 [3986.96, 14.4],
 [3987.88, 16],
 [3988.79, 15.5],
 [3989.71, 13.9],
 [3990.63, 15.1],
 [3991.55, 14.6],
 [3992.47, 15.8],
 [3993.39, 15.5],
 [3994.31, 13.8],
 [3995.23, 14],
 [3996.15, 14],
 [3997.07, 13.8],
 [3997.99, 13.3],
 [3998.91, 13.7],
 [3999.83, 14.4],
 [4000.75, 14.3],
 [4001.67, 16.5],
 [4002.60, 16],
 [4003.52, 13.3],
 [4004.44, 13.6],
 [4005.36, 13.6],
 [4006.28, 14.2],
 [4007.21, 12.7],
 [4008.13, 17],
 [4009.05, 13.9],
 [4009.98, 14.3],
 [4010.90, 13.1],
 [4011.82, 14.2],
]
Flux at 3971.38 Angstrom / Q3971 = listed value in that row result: 15.9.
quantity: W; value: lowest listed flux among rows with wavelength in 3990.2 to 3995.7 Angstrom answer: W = 13.8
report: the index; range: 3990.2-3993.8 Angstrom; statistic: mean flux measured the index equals 15.2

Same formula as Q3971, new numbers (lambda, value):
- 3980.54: 14.4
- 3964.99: 15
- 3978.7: 13.9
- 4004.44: 13.6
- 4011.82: 14.2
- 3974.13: 14.2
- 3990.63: 15.1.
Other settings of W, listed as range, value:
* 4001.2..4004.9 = 13.3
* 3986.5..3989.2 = 14.4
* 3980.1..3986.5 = 14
